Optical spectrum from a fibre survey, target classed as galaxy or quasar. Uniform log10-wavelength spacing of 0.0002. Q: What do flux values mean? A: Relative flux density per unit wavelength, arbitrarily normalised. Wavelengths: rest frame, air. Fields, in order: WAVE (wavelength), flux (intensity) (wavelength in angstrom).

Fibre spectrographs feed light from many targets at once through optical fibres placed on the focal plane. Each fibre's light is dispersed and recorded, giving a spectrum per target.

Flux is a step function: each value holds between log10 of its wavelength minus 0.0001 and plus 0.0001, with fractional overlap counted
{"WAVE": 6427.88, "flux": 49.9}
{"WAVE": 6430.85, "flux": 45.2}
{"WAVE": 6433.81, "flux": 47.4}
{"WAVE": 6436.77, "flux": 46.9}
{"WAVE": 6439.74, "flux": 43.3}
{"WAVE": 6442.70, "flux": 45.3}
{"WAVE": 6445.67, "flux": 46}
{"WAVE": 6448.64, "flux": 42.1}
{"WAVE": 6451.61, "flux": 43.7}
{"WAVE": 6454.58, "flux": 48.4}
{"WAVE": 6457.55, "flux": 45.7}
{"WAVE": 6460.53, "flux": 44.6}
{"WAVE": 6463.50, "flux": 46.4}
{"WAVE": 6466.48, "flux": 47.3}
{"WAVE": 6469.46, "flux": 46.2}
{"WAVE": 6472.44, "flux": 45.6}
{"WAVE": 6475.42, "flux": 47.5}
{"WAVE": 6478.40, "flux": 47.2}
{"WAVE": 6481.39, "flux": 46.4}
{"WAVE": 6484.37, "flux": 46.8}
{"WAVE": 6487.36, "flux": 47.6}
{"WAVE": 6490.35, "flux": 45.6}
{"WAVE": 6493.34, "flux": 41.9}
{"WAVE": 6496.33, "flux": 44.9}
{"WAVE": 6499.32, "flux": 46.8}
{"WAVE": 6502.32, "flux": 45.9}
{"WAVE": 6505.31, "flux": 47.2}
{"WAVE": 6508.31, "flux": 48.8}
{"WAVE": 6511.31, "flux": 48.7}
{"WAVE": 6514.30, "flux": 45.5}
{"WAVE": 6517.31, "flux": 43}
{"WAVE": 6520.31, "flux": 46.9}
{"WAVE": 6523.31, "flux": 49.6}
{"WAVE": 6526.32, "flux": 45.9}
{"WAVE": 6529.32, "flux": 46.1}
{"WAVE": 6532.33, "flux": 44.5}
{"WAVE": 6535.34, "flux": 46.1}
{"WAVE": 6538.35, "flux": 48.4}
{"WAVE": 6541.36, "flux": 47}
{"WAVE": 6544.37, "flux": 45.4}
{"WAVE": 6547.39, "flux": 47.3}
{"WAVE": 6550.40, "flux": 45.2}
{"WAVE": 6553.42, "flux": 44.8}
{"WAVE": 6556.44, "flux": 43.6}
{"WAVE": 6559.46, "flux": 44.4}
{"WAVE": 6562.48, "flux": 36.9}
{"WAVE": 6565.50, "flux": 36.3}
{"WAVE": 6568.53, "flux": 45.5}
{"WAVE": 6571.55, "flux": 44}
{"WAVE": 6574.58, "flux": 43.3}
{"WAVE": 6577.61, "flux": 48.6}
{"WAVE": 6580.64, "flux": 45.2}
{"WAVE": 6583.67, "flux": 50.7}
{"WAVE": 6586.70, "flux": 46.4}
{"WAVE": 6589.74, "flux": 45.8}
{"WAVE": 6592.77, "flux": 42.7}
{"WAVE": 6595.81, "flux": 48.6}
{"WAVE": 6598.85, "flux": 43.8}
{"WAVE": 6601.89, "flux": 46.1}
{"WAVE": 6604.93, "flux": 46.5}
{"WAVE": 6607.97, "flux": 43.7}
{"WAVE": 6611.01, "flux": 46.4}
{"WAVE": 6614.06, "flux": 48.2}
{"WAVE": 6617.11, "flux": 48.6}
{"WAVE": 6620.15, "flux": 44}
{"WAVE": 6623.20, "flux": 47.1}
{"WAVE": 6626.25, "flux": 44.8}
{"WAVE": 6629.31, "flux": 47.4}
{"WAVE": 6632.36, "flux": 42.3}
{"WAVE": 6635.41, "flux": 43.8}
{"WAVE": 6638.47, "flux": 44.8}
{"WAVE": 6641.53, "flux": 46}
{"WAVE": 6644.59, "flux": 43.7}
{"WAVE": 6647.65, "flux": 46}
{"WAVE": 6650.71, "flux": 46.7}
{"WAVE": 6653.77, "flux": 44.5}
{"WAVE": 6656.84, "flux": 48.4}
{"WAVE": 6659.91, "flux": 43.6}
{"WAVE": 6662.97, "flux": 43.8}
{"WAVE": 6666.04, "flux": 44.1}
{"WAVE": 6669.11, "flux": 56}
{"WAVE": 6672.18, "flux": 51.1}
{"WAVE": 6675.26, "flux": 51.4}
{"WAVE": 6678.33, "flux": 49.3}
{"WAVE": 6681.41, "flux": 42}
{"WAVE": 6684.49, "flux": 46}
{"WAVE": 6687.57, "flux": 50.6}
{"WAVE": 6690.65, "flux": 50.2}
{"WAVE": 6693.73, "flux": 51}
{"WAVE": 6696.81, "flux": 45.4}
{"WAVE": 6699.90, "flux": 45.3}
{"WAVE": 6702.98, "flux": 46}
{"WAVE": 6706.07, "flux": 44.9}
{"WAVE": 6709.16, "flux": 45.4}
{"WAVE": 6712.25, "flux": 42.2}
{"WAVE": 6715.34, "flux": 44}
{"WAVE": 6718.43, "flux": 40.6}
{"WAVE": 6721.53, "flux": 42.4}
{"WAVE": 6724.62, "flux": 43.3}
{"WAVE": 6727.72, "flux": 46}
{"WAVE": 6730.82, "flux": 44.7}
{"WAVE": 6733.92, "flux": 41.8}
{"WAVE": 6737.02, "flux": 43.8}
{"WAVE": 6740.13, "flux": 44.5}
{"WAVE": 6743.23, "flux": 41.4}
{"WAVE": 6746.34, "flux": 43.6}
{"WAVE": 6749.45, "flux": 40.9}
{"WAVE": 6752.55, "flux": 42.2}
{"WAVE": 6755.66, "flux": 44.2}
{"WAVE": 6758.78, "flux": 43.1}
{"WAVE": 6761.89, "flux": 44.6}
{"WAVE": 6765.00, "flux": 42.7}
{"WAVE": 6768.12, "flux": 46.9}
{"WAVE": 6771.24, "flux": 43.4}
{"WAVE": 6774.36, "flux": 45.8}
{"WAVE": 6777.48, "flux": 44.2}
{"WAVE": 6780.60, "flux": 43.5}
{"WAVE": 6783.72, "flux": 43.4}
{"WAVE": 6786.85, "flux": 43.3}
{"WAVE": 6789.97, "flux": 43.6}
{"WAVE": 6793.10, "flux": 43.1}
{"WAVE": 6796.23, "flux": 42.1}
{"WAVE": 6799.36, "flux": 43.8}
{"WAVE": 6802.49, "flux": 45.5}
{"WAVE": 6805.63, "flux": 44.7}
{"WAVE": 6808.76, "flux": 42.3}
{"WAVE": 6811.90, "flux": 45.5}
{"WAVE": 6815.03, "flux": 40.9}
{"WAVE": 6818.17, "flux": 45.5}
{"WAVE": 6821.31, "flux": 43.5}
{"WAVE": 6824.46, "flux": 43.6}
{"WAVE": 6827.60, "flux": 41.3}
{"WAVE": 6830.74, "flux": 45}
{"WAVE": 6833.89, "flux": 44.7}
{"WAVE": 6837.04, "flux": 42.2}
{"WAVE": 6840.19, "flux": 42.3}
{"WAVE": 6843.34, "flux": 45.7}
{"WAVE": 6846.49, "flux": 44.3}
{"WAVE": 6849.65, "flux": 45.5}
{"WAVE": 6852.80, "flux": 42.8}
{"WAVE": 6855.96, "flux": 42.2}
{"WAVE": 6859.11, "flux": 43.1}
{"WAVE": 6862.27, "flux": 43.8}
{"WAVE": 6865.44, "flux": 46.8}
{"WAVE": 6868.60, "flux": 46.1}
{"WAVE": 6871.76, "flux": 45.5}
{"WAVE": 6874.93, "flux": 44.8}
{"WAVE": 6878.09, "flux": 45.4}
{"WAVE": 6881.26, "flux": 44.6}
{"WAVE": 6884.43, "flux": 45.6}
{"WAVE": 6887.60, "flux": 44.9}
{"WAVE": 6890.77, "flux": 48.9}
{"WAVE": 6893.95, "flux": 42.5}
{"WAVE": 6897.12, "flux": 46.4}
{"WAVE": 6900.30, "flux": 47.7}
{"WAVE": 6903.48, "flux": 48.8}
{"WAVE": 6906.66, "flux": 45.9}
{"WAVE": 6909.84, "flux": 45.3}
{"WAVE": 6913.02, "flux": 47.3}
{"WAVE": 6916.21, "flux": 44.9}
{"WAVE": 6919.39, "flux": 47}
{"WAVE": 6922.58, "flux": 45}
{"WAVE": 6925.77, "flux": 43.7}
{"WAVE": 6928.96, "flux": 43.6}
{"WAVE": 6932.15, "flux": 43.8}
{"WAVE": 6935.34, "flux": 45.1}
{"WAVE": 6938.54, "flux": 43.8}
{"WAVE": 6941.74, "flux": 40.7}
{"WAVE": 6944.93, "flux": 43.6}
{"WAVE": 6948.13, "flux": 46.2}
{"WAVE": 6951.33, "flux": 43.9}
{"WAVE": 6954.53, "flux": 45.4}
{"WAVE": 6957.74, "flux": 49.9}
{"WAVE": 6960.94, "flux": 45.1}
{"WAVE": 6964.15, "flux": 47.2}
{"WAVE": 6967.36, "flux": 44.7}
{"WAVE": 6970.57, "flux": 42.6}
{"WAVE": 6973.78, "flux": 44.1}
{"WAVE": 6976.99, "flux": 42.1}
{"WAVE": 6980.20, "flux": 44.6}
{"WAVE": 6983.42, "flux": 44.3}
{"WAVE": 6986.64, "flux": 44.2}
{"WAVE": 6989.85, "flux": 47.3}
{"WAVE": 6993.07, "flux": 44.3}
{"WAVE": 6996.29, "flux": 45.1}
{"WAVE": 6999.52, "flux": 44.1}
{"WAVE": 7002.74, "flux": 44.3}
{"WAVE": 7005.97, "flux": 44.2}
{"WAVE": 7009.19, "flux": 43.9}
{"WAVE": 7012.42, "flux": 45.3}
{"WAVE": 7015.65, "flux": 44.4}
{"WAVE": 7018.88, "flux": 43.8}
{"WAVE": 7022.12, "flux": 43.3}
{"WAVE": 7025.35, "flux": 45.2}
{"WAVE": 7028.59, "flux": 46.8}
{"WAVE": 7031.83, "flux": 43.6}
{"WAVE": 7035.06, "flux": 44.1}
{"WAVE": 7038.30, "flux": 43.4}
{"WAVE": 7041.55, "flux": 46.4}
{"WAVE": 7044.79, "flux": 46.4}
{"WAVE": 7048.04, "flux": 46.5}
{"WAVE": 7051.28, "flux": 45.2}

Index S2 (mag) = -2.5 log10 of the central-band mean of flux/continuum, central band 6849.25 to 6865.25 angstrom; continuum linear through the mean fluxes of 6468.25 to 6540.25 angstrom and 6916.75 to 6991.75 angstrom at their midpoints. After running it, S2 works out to 0.035 mag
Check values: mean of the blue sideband 46.4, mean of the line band 43.6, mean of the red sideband 44.7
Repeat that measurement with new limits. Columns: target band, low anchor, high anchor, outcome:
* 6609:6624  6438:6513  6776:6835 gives -0.04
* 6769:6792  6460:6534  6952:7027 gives 0.04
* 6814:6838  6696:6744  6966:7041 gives 0.02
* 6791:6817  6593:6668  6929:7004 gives 0.04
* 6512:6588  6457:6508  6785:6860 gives 0.01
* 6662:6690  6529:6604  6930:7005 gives -0.08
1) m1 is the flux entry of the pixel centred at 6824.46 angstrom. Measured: 43.6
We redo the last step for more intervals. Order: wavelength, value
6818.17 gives 45.5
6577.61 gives 48.6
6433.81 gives 47.4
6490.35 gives 45.6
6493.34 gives 41.9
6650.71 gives 46.7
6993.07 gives 44.3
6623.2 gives 47.1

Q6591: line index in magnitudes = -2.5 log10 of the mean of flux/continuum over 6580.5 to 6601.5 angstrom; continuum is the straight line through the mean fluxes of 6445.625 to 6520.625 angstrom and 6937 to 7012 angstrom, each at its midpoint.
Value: -0.01 mag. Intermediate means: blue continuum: 46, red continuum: 44.6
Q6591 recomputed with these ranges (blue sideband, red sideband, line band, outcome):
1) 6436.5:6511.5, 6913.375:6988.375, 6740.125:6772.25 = 0.04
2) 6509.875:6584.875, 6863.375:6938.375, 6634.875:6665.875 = 0.01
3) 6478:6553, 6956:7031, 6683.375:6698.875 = -0.07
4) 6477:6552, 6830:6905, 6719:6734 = 0.05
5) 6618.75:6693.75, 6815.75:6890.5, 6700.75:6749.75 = 0.06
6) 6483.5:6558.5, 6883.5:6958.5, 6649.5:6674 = -0.03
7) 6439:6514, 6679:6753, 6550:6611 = 0.02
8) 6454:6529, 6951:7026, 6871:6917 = -0.02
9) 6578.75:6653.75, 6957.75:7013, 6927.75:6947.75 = 0.03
